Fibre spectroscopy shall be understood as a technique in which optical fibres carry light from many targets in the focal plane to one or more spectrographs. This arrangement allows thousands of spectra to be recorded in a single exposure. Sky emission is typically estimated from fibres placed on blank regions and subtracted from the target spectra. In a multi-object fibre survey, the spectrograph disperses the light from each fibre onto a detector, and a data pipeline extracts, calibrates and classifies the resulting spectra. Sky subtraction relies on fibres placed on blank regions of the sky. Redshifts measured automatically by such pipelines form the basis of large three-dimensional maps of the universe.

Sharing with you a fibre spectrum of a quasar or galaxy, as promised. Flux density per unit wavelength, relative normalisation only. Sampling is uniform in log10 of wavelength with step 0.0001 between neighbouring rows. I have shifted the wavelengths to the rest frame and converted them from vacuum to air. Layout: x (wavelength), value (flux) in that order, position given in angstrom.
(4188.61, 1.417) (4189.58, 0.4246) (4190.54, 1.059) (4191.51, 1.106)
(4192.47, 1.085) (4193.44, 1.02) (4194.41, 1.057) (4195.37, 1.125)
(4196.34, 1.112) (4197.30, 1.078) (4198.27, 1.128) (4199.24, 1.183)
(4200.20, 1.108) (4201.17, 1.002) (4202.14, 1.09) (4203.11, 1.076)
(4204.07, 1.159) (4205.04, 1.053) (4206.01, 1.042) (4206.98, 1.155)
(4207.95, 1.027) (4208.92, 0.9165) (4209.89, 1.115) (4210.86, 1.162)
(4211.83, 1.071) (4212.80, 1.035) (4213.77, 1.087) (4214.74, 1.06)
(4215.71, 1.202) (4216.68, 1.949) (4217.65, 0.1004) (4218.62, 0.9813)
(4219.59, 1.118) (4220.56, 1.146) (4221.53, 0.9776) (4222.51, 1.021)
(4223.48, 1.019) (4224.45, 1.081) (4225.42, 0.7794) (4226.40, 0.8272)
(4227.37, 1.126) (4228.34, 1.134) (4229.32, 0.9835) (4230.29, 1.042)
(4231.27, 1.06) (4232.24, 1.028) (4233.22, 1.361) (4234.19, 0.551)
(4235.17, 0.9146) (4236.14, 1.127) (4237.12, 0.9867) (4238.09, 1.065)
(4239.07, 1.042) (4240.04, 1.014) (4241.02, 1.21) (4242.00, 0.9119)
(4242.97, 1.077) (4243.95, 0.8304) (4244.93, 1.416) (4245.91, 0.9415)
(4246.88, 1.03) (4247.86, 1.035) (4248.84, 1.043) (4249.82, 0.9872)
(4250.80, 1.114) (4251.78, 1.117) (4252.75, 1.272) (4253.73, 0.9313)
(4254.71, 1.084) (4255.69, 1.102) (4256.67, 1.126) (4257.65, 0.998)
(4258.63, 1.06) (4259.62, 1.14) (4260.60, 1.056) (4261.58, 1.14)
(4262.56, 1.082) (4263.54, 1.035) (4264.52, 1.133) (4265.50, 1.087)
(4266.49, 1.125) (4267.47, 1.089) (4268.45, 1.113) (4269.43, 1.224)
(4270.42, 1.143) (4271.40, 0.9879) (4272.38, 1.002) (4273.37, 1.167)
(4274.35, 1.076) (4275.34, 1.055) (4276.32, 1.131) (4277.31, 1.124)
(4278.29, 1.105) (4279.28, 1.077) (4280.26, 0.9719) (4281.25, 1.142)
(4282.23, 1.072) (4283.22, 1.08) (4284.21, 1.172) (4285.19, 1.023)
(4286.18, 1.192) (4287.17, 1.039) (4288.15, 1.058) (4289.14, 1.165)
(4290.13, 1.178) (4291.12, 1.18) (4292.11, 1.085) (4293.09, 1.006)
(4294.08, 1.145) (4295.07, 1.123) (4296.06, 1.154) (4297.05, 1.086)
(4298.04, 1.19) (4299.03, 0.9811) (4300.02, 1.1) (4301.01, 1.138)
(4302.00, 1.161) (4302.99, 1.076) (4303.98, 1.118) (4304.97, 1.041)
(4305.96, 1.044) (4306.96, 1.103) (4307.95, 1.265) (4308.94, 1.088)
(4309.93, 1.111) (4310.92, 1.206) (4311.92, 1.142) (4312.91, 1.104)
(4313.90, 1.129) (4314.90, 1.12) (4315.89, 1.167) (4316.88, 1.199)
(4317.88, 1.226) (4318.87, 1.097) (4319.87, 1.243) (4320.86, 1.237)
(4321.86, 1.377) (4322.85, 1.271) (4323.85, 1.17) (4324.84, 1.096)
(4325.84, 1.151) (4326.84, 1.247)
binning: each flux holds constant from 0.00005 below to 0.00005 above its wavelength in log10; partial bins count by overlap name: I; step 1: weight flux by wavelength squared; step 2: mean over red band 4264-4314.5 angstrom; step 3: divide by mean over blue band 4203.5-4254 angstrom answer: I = 1.1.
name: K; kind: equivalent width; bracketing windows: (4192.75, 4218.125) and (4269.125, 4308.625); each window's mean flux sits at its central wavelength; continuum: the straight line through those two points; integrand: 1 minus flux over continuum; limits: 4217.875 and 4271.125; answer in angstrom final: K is 2.0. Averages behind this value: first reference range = 1.08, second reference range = 1.1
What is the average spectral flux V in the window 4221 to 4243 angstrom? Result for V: 1.01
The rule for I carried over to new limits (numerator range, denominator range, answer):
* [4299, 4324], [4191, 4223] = 1.13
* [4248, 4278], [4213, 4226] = 1.07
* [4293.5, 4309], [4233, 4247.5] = 1.12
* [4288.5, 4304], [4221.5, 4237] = 1.15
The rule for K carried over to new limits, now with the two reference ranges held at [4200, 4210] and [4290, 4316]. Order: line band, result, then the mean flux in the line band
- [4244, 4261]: 0.2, 1.08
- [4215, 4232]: 0.7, 1.03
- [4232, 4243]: 0.6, 1.02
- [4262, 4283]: 0.2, 1.09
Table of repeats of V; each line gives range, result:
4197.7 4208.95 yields 1.08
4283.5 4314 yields 1.12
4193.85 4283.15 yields 1.07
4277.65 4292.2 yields 1.1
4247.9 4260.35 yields 1.08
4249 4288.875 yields 1.09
